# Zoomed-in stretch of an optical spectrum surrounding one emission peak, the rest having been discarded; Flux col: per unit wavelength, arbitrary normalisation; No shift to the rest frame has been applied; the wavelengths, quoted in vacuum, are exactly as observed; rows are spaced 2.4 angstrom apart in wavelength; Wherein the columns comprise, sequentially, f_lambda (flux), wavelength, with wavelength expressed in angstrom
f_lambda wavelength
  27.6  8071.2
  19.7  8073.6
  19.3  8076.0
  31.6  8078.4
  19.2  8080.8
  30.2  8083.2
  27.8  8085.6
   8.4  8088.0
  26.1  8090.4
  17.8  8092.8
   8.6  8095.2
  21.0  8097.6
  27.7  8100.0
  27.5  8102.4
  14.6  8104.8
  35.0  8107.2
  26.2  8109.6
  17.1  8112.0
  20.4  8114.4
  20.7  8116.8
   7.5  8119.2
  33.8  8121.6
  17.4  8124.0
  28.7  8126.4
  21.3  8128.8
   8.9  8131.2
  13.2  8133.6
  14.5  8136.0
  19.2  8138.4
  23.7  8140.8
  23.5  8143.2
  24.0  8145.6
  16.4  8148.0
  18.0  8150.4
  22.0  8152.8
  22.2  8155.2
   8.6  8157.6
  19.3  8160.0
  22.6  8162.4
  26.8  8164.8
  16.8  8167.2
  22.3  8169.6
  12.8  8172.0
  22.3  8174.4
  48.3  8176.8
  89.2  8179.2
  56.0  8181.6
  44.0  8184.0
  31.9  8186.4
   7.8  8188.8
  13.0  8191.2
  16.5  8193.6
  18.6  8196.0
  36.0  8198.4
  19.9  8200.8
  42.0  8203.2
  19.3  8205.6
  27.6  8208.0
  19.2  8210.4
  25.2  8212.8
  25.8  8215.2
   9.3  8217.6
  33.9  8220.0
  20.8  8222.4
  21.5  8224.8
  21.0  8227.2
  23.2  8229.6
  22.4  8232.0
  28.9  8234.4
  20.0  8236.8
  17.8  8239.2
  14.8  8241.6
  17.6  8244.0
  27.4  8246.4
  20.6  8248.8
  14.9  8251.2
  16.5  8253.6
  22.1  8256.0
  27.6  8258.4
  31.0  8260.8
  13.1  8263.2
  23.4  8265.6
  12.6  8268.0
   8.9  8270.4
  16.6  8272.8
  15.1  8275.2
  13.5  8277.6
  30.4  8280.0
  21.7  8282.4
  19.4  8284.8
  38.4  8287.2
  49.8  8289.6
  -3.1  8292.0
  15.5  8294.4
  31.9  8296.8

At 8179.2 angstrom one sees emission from H-gamma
